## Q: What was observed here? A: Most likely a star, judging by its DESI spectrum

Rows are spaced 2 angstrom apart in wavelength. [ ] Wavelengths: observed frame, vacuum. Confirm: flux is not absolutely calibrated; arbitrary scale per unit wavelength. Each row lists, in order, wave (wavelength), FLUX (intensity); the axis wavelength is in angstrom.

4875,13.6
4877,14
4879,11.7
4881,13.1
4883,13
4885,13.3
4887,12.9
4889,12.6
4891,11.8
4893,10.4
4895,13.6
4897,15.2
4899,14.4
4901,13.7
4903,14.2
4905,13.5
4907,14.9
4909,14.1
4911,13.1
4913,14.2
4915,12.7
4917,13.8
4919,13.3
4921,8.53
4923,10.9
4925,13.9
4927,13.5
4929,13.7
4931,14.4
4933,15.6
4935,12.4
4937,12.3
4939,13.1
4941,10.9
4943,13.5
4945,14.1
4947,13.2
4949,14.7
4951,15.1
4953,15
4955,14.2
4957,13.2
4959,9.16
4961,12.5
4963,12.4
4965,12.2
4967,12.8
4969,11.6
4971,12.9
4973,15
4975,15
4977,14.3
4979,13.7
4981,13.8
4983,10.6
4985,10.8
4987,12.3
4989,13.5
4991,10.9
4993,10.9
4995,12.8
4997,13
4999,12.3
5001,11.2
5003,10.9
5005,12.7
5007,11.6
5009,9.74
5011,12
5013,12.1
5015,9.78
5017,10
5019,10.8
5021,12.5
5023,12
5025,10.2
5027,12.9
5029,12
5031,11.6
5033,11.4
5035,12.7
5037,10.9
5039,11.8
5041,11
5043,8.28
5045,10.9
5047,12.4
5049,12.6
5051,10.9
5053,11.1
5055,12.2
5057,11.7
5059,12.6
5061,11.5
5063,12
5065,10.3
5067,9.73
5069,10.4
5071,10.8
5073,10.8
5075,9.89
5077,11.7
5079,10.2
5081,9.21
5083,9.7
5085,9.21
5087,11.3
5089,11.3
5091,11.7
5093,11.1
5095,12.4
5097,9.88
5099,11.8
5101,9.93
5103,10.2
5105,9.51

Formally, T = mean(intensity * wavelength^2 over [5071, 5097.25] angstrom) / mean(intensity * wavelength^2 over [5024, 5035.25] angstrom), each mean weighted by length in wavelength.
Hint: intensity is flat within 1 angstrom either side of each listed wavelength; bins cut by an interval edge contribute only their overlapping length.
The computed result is 0.93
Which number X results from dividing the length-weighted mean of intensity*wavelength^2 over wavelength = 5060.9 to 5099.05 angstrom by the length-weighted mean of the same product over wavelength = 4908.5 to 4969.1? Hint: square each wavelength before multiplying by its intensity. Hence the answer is 0.87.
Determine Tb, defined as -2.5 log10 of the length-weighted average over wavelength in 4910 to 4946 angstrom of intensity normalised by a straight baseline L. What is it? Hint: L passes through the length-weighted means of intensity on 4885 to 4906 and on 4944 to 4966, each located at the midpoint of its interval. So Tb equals 0.02 mag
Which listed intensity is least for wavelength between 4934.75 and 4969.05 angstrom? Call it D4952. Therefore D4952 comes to 9.16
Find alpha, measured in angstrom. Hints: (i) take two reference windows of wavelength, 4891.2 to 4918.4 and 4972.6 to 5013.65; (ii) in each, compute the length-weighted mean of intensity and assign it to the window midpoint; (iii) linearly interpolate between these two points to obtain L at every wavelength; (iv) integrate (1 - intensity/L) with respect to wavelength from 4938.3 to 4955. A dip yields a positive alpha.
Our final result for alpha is -1.0 angstrom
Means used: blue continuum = 13.6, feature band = 13.7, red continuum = 12.3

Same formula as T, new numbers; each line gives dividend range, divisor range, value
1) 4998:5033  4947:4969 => 0.90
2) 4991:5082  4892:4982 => 0.88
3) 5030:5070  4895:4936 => 0.88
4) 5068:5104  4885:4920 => 0.85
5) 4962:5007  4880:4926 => 0.99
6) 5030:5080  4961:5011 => 0.93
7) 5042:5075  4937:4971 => 0.89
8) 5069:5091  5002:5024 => 0.95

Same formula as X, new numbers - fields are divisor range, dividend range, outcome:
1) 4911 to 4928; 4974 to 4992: 1.04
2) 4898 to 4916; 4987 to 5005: 0.90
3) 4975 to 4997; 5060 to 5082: 0.88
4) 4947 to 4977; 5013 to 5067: 0.88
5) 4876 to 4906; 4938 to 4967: 1.02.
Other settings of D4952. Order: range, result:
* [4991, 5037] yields 9.74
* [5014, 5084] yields 8.28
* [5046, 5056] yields 10.9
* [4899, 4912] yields 13.1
